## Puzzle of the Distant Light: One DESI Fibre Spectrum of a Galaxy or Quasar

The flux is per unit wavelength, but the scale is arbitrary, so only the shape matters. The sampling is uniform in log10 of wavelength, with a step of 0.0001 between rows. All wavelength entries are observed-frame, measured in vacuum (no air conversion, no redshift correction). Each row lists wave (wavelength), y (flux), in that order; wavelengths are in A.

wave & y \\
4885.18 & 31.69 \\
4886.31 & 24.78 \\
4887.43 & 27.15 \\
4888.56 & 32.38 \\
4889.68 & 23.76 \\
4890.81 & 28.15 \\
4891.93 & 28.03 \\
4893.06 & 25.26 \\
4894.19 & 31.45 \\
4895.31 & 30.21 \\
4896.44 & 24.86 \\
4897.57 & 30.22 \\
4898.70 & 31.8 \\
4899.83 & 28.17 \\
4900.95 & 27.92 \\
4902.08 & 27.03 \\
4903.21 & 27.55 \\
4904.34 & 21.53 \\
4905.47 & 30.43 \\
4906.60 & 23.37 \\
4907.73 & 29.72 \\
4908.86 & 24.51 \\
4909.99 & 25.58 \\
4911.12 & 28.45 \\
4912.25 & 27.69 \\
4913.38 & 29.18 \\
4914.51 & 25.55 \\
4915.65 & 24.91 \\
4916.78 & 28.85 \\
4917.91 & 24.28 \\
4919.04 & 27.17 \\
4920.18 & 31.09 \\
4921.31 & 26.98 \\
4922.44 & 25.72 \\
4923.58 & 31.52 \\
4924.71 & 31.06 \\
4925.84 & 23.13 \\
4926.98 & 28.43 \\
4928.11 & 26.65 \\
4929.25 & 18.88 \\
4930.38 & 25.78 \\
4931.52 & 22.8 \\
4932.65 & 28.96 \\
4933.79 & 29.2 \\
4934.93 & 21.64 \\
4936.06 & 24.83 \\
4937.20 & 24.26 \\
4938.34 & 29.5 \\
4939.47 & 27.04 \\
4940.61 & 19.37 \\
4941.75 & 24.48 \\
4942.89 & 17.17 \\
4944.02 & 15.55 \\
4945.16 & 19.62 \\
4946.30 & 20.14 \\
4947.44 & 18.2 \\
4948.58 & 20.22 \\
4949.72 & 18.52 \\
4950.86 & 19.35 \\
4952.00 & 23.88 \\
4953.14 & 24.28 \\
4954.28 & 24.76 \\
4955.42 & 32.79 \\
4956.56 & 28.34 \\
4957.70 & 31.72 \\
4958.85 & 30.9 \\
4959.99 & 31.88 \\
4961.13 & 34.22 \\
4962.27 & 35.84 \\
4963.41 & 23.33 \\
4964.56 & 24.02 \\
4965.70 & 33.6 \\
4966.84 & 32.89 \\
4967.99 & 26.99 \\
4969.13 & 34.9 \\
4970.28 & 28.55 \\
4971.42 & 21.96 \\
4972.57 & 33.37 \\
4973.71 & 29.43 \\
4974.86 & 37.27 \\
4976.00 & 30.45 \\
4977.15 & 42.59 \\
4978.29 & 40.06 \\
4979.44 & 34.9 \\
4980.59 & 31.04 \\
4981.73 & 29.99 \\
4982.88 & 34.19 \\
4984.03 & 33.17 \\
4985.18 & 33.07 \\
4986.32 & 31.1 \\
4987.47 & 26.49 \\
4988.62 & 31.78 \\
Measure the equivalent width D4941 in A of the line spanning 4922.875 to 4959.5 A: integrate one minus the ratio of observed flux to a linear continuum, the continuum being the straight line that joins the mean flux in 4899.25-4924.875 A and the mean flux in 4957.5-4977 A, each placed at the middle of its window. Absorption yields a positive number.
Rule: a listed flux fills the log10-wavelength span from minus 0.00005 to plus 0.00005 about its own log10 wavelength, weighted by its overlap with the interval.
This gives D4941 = 5.86 A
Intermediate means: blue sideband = 27.3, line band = 24.5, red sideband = 30.9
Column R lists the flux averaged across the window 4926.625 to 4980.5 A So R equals 27.1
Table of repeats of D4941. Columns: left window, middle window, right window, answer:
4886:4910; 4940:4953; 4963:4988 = 4.41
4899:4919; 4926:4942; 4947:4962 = 0.89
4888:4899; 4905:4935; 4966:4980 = 3.15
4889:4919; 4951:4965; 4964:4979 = 1.13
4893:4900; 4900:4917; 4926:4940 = 0.70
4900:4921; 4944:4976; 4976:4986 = 5.05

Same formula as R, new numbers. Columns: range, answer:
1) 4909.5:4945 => 25.6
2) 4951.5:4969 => 29.5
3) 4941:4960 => 23.4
